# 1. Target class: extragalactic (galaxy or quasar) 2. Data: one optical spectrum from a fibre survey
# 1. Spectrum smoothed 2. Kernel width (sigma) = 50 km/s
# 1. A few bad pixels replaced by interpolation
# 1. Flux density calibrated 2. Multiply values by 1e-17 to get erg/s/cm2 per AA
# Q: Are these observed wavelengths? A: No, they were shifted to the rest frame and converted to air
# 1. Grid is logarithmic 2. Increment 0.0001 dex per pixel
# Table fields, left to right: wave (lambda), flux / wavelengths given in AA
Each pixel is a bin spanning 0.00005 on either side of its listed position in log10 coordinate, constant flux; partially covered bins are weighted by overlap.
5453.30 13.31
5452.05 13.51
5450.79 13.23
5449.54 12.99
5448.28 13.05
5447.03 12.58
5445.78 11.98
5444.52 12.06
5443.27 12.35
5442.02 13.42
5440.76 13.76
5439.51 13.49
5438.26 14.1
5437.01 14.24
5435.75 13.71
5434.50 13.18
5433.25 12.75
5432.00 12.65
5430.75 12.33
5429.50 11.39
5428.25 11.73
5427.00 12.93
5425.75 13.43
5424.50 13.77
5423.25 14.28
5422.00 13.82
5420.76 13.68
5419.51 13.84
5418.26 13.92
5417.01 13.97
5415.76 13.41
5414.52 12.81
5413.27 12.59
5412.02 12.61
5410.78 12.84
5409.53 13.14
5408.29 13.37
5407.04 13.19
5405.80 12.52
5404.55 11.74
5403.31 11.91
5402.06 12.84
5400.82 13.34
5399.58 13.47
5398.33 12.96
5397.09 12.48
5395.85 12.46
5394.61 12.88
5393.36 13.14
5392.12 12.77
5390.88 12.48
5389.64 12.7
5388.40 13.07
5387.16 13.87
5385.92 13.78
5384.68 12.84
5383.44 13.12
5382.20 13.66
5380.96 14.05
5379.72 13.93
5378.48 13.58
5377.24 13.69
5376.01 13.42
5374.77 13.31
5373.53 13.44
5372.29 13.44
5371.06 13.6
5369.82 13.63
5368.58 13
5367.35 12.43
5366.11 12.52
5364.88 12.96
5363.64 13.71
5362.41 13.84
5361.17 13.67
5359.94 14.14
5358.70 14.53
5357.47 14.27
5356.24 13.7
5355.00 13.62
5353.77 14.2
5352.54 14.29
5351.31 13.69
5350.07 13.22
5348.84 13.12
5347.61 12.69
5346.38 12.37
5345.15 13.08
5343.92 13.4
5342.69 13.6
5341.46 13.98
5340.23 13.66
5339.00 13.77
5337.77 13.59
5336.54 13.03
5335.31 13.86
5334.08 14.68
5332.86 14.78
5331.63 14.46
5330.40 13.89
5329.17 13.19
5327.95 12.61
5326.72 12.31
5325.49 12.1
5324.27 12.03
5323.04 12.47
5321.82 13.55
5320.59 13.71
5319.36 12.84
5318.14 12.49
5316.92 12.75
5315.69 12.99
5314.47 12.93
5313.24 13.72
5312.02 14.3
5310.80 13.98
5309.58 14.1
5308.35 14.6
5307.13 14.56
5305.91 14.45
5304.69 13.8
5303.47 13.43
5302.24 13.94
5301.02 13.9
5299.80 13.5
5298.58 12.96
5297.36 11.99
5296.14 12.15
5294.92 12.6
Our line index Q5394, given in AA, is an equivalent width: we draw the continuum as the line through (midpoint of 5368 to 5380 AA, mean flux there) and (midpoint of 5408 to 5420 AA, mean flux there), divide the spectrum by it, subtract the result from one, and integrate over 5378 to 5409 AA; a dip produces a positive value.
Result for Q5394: 0.8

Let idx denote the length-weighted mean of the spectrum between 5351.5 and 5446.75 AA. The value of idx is 13.2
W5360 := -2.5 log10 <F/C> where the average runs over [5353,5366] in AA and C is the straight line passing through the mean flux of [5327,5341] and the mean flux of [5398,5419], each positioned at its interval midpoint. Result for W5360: -0.03 mag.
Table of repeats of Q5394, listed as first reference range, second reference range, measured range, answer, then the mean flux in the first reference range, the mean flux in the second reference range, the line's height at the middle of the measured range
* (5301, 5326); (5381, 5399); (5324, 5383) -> -1.2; 13.5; 13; 13.2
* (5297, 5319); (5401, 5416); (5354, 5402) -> -1.3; 13.6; 12.8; 13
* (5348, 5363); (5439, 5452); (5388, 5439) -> 0.8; 13.8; 12.9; 13.2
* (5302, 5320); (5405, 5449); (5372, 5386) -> -0.2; 13.6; 13.1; 13.3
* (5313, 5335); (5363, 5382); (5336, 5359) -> -0.5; 13.2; 13.4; 13.3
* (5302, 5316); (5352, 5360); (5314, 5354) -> 2.0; 13.9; 14.1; 14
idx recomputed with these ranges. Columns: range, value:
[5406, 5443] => 13.2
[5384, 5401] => 13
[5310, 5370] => 13.4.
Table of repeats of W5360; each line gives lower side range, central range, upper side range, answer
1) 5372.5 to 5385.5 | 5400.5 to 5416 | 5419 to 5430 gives 0.05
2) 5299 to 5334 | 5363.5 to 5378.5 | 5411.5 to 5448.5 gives 0.00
